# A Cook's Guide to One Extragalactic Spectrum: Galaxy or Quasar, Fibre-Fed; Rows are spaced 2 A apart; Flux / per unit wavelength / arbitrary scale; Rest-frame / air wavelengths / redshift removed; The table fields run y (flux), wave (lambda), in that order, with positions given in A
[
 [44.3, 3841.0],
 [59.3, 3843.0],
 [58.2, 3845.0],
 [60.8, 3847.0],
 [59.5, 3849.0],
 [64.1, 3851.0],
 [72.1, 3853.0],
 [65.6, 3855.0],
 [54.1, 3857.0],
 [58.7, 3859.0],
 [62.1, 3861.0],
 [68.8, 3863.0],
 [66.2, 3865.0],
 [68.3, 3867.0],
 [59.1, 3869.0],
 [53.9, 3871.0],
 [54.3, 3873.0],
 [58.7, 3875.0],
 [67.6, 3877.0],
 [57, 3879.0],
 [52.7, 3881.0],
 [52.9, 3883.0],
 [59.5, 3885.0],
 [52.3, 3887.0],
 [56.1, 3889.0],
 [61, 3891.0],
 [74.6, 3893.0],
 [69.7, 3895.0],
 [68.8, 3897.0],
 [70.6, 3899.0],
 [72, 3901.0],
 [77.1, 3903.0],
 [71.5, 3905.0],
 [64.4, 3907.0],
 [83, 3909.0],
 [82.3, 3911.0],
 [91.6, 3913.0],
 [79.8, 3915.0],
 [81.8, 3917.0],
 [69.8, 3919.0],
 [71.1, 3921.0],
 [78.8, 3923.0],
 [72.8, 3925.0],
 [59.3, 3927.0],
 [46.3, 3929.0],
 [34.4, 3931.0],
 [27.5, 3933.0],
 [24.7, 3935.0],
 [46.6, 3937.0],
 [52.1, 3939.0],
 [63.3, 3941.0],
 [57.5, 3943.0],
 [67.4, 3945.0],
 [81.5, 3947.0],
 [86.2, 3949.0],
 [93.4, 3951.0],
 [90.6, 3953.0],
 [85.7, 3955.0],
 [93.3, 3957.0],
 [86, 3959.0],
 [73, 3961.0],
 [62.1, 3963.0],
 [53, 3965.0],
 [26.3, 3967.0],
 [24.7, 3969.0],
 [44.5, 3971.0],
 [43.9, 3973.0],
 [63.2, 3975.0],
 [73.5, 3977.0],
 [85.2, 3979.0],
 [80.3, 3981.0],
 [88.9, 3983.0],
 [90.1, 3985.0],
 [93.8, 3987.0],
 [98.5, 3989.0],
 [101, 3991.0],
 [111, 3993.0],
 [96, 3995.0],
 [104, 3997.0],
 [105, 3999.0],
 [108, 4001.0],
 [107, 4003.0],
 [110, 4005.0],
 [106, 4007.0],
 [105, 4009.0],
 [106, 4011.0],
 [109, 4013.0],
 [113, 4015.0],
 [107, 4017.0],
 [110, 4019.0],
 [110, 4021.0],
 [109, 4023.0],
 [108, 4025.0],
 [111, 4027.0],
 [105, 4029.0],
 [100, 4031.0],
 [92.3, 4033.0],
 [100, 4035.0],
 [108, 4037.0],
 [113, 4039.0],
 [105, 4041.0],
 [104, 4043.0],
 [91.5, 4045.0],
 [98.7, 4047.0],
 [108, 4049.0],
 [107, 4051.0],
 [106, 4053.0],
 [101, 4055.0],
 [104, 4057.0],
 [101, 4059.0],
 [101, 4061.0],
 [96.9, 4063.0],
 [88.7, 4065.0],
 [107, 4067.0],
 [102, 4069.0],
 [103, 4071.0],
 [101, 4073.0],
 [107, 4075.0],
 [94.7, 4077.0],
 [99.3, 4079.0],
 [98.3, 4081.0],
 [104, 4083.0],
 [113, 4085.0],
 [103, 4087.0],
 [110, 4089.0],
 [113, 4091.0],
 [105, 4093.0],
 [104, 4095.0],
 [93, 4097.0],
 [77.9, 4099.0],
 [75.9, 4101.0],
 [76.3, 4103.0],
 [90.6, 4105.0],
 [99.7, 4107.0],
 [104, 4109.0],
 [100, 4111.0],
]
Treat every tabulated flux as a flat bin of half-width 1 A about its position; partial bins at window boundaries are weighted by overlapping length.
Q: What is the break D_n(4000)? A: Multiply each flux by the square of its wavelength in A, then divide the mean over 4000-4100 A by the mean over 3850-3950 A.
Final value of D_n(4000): 1.8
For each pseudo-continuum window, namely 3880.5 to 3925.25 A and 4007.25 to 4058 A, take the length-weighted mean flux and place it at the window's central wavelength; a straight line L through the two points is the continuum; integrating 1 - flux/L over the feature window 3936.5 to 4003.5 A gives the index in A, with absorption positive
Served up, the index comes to 8.5 A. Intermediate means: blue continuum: 70.3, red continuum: 105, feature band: 77.6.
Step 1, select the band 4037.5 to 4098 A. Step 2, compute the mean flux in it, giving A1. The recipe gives 103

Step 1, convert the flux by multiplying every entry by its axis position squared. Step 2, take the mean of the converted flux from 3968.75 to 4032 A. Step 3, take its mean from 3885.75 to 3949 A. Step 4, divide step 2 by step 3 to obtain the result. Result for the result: 1.53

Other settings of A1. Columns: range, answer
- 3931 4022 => 80.9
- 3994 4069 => 104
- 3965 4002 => 79.2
